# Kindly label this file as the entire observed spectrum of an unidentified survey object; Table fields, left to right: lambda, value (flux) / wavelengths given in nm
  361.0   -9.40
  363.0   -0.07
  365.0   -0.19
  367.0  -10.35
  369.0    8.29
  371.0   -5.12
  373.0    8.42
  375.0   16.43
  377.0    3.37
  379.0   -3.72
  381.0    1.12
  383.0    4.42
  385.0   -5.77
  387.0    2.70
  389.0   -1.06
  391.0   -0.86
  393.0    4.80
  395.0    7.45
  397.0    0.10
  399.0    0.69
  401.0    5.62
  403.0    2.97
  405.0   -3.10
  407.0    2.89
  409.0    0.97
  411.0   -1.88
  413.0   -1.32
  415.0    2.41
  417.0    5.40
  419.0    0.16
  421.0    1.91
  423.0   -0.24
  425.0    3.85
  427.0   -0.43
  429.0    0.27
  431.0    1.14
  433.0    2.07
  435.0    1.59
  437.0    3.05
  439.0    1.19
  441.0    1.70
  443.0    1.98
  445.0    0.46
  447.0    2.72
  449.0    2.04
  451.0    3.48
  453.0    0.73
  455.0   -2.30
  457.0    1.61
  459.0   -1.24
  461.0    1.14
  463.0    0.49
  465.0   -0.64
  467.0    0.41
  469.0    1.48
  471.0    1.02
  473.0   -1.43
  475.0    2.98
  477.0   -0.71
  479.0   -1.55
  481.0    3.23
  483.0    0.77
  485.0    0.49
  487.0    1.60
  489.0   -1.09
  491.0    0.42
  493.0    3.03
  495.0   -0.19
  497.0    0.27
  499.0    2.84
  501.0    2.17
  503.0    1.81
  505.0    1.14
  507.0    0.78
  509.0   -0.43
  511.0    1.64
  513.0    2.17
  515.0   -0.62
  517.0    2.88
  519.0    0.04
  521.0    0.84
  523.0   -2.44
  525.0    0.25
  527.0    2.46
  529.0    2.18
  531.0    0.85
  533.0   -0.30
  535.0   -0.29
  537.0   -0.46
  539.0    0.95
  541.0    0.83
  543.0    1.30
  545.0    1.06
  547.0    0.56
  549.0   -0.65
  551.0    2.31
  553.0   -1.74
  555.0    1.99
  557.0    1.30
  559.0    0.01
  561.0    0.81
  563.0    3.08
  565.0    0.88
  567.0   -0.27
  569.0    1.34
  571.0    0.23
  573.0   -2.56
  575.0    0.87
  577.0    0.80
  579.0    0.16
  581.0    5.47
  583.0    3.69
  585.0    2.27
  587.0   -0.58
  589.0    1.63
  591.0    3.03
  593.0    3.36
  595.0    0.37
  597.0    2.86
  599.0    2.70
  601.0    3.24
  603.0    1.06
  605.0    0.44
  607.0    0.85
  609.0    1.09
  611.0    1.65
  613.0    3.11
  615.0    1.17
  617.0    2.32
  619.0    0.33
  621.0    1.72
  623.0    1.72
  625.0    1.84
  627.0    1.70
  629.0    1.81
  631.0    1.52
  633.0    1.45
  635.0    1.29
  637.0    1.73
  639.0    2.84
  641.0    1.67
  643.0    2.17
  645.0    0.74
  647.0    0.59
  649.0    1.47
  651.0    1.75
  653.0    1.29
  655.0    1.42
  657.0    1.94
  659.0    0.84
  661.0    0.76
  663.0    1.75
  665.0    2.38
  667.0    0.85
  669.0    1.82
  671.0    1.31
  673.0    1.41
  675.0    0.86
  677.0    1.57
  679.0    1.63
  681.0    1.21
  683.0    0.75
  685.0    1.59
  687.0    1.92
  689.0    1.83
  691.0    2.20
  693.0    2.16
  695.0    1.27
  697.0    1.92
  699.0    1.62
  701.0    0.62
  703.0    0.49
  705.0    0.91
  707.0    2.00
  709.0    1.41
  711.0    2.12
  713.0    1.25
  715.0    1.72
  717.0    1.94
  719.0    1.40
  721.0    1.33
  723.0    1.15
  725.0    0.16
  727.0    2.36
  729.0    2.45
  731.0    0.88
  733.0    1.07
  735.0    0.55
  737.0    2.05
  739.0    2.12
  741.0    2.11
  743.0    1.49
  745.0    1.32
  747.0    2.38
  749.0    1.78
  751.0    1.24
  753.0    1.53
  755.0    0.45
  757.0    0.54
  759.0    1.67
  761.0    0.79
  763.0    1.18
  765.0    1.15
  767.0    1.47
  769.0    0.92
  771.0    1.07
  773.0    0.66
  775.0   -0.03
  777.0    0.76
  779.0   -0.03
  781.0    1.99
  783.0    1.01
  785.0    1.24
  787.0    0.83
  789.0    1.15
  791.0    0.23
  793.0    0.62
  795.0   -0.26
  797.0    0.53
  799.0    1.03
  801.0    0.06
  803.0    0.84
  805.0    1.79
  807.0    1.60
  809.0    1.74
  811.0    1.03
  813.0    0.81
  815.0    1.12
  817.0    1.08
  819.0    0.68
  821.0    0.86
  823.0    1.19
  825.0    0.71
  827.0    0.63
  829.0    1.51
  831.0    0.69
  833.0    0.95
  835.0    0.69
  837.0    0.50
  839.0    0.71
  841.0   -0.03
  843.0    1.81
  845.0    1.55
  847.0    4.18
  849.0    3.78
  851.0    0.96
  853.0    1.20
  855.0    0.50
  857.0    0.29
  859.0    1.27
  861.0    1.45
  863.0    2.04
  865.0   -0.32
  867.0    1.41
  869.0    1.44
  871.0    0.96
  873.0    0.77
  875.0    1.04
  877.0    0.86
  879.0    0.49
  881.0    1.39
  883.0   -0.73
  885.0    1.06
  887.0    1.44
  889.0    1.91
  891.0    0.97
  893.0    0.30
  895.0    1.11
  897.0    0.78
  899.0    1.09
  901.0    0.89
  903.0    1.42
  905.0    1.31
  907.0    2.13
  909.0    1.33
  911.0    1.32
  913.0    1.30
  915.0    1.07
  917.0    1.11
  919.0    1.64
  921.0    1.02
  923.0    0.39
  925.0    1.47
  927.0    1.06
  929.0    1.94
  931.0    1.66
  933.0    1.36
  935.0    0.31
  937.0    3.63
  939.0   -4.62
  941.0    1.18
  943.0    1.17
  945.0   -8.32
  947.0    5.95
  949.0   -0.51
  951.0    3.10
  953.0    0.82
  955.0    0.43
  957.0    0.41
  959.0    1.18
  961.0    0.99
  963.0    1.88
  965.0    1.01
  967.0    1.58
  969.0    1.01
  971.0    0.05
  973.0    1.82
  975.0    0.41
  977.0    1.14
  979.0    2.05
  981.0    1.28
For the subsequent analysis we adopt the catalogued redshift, 1.274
